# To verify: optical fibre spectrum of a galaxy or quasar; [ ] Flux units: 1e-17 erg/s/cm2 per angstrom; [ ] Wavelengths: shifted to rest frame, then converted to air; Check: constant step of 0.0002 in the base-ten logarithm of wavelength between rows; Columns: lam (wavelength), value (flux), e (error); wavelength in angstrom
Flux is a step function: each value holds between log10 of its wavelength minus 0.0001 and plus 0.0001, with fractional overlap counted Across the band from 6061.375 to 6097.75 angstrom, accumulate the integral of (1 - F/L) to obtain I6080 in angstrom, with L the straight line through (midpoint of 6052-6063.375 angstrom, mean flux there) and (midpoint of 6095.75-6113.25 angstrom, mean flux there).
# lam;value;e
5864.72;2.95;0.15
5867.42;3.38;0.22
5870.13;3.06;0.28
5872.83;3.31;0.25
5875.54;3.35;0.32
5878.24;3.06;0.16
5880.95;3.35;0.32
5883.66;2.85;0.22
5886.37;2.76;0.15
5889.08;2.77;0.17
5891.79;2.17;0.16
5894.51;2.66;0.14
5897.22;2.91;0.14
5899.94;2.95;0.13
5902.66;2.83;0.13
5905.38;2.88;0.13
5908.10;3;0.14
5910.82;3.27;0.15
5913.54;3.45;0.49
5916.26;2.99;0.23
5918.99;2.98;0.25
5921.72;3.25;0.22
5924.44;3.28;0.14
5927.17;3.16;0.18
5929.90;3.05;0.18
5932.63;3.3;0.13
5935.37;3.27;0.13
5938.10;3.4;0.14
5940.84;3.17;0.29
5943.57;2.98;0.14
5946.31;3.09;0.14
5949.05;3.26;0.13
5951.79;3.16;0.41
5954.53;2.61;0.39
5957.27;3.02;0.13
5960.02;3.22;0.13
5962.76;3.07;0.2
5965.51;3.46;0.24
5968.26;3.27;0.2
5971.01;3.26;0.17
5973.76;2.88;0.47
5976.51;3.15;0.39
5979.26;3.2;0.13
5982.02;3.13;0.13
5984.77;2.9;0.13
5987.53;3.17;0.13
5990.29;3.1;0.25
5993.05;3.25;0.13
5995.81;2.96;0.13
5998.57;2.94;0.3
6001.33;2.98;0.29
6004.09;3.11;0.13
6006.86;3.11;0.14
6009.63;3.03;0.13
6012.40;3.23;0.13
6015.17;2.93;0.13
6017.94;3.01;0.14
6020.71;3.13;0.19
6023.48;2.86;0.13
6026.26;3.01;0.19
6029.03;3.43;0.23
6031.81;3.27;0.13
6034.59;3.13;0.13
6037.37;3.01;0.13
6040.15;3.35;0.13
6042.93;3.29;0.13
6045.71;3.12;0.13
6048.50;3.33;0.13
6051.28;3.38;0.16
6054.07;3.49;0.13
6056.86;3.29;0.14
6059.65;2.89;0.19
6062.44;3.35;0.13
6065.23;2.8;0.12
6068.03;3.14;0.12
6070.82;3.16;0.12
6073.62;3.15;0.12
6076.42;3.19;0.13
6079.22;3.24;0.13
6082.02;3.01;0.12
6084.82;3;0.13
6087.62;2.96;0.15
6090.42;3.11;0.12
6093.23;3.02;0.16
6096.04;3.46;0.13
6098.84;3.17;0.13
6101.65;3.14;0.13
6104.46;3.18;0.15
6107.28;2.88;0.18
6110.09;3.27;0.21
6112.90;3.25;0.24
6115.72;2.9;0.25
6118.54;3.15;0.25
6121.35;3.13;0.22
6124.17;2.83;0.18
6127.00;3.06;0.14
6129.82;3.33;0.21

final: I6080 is 1.1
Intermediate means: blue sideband 3.26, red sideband 3.17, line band 3.12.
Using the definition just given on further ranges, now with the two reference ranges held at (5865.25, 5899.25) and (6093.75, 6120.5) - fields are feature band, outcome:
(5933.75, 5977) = -1.65 angstrom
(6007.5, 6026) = 0.26 angstrom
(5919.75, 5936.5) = -1.14 angstrom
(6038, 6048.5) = -0.50 angstrom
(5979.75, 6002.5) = -0.03 angstrom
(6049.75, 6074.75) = -0.56 angstrom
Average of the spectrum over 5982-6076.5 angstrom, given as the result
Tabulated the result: 3.13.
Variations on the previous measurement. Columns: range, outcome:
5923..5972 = 3.17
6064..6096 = 3.09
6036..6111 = 3.16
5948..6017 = 3.09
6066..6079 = 3.15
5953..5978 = 3.11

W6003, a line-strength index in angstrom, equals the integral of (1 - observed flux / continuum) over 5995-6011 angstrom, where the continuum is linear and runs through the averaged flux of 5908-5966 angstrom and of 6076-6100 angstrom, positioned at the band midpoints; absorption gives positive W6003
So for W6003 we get 0.6 angstrom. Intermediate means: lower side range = 3.16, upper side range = 3.13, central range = 3.02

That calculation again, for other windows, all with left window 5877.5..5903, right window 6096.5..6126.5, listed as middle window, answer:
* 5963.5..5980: -1.5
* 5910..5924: -1.6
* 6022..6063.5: -2.7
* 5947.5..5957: -0.4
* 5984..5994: -0.6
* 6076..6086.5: -0.1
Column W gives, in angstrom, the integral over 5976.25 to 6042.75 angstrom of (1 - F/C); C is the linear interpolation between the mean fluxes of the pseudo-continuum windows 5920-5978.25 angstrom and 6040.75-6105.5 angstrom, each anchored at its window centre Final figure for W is 1.29 angstrom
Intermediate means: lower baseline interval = 3.16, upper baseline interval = 3.17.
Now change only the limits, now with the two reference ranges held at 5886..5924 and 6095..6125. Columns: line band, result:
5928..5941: -1.2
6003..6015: -0.3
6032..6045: -0.6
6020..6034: -0.4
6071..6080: -0.3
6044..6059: -1.1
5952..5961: 0.0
